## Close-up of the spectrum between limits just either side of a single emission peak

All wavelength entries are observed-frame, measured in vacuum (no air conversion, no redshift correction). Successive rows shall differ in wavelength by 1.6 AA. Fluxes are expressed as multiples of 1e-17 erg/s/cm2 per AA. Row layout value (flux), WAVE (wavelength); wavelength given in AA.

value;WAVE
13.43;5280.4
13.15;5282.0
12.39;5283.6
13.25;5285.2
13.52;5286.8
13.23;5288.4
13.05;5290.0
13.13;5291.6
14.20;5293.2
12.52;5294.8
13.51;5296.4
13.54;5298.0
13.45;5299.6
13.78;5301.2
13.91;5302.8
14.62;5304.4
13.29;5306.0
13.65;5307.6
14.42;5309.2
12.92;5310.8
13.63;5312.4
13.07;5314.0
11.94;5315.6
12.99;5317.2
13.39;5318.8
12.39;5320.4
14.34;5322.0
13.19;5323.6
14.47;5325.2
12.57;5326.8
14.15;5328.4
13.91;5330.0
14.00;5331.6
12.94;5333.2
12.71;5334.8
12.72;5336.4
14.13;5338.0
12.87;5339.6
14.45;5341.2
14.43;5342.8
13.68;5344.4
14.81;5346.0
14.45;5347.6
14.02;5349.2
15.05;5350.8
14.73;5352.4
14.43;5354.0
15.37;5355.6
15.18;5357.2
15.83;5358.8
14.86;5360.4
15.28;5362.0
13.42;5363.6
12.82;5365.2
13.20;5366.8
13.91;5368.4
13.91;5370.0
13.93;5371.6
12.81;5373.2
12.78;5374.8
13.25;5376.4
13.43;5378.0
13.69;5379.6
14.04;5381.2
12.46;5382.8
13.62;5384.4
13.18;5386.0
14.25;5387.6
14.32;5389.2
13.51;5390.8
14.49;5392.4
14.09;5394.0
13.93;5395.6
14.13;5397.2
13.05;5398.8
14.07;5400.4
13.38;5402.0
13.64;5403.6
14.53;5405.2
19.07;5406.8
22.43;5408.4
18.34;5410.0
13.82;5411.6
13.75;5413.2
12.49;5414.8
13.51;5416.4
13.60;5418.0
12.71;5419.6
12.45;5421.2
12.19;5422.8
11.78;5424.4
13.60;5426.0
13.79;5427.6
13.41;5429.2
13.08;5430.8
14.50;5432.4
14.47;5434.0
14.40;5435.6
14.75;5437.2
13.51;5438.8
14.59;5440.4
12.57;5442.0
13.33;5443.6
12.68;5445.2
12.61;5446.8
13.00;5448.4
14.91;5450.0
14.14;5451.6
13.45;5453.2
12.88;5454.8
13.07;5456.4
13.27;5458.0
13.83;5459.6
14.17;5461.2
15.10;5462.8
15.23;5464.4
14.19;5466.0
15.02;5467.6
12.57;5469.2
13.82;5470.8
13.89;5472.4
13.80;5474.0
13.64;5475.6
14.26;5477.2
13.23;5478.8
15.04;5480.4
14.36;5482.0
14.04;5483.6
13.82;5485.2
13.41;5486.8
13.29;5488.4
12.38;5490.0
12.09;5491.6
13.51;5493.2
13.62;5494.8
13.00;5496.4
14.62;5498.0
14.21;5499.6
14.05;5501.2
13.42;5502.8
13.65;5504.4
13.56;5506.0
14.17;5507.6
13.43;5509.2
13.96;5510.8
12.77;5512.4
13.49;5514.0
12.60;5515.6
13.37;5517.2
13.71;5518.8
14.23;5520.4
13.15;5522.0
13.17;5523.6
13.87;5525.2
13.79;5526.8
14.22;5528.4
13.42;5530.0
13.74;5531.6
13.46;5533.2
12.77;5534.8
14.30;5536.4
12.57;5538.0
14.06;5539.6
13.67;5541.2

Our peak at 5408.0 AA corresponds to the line [O III]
